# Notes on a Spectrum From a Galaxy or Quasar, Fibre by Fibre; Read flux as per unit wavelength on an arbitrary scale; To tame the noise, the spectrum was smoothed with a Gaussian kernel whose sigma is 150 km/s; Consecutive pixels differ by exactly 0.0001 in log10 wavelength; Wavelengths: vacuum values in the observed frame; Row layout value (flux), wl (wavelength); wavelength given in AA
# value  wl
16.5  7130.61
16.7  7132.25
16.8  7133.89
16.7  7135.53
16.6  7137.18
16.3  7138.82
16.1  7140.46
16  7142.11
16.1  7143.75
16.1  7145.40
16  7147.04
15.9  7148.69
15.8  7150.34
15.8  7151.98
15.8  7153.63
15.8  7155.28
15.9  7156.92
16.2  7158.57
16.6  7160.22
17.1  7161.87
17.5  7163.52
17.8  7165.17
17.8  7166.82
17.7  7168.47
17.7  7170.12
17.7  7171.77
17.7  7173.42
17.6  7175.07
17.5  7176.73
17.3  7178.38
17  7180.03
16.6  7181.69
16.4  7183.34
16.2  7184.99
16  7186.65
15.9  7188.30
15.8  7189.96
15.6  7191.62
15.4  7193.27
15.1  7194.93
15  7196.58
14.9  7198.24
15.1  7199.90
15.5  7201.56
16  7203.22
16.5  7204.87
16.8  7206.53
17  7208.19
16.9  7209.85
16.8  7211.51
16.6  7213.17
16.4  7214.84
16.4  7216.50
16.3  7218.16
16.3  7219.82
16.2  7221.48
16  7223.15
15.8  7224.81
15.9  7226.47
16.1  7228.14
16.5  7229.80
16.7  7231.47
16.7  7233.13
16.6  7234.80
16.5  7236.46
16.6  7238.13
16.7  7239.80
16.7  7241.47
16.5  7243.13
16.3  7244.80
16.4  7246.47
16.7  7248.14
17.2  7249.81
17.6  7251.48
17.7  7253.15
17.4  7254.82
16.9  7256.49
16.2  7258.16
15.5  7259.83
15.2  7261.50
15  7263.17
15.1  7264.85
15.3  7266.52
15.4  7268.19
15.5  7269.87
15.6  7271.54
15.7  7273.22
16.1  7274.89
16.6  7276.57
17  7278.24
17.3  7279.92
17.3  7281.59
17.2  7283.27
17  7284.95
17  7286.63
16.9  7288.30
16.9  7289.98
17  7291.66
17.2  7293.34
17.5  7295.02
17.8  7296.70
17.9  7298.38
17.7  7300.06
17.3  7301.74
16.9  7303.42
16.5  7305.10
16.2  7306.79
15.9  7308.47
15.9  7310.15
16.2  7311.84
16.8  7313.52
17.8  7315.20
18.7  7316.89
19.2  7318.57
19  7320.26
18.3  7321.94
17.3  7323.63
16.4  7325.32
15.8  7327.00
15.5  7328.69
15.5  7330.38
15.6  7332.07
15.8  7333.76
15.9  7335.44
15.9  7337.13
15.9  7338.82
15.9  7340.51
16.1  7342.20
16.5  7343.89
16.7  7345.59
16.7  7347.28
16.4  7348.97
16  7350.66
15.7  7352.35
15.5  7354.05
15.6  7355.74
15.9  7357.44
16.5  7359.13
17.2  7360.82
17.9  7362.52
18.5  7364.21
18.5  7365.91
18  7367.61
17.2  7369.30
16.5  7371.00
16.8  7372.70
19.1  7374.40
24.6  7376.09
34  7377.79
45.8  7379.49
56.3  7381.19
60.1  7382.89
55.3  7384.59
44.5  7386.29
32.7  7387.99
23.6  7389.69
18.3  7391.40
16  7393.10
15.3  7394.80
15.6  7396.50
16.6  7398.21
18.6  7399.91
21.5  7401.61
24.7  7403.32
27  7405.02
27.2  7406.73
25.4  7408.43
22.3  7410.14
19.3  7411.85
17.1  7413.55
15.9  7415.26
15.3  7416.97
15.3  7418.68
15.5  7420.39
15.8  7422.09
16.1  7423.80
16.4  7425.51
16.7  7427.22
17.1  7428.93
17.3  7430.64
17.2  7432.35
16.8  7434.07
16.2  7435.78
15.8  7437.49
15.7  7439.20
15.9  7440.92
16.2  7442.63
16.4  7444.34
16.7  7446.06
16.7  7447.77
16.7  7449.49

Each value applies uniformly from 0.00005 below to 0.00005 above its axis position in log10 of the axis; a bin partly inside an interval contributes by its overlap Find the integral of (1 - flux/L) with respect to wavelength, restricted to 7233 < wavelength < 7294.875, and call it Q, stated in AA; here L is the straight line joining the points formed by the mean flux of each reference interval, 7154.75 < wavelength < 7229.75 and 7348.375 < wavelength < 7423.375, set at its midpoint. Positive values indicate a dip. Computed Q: 7.7 AA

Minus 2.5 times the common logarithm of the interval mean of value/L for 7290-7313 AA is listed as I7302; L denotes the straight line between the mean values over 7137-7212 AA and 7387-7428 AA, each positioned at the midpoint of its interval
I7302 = 0.08 mag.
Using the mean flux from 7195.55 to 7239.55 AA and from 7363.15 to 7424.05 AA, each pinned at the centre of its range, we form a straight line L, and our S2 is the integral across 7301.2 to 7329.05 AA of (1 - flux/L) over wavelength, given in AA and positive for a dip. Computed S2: 5.0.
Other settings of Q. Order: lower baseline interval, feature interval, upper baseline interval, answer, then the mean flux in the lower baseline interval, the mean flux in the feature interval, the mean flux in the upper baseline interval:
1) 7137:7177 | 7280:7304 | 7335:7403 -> 3.7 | 16.7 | 17.3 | 22.6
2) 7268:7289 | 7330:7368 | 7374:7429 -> 8.9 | 16.5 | 16.4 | 25.1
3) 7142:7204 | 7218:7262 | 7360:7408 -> 6.8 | 16.4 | 16.5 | 26.3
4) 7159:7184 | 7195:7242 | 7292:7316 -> 2.6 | 17.3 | 16.2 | 17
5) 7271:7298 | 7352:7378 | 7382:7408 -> 6.9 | 16.9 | 18.3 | 27.8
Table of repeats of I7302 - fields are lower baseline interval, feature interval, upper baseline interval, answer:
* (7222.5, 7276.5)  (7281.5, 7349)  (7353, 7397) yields 0.24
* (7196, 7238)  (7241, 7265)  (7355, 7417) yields 0.10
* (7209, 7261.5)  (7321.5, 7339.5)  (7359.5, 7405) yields 0.37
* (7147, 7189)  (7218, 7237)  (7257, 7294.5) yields 0.01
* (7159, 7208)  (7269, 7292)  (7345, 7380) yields 0.09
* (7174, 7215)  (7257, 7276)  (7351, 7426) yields 0.20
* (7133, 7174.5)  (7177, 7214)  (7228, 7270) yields 0.03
